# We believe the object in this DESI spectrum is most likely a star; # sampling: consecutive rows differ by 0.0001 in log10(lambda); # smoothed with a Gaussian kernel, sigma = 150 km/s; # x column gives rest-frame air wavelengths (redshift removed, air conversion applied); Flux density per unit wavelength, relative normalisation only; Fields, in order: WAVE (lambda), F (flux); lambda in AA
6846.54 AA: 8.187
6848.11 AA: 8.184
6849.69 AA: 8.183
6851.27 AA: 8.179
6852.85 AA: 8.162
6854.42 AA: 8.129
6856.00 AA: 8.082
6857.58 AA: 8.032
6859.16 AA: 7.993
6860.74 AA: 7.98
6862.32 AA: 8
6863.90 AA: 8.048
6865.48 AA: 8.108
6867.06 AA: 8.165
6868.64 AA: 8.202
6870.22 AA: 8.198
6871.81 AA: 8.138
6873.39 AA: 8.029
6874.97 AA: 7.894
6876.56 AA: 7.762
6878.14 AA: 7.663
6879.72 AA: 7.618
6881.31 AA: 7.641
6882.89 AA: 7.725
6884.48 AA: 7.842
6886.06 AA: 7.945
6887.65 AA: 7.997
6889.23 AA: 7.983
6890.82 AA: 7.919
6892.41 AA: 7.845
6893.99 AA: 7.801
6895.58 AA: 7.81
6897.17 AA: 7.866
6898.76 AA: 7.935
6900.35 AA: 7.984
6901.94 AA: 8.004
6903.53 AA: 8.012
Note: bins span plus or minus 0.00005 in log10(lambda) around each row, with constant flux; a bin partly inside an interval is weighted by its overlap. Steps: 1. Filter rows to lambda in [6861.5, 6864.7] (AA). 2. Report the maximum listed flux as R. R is 8.048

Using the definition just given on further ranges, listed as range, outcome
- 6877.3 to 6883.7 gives 7.725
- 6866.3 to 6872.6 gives 8.202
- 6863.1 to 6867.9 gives 8.165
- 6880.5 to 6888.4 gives 7.997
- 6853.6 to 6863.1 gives 8.129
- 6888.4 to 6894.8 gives 7.983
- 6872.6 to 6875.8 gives 8.029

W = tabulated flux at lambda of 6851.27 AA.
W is 8.179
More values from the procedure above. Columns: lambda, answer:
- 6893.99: 7.801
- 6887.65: 7.997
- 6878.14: 7.663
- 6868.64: 8.202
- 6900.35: 7.984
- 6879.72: 7.618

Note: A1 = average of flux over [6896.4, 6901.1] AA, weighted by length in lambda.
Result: 7.92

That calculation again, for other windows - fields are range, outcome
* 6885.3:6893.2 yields 7.94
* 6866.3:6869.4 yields 8.19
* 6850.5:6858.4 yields 8.12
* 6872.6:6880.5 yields 7.8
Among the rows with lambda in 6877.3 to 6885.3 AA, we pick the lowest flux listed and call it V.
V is 7.618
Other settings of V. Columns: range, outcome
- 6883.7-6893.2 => 7.842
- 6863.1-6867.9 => 8.048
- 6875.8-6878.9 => 7.663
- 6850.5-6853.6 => 8.162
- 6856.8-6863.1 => 7.98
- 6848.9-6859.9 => 7.993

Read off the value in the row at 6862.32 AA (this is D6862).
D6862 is 8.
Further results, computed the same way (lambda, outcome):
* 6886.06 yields 7.945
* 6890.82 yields 7.919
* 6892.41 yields 7.845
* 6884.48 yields 7.842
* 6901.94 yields 8.004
